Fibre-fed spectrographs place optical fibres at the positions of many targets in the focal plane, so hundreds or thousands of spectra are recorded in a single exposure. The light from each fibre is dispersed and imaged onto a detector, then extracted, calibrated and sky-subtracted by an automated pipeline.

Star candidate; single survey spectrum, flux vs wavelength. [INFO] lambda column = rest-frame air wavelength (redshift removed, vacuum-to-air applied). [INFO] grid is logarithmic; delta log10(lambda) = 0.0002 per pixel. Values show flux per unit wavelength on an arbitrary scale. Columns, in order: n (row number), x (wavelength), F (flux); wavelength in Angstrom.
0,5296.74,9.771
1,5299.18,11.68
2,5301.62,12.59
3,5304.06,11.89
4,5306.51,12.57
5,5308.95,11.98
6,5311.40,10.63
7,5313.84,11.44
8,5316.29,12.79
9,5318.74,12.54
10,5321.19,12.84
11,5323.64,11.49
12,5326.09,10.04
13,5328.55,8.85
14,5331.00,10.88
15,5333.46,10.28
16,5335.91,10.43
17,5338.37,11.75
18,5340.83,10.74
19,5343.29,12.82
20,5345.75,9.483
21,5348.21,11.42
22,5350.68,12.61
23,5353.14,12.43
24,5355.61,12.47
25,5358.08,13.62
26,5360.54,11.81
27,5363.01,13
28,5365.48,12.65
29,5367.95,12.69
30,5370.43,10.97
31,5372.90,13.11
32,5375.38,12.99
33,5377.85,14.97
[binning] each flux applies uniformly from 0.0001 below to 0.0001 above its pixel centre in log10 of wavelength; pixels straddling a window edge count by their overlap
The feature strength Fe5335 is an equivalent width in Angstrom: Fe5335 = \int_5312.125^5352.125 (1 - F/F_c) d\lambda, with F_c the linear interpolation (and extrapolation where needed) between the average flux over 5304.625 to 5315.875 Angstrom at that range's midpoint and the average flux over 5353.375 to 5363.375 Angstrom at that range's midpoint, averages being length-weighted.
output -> 2.9 Angstrom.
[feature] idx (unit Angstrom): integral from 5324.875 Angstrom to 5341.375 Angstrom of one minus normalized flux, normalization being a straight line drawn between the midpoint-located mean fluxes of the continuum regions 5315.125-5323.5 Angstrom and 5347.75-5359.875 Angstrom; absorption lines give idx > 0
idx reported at 2.8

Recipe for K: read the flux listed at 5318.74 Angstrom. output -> 12.54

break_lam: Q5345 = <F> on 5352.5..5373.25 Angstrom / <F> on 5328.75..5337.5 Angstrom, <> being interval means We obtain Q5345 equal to 1.20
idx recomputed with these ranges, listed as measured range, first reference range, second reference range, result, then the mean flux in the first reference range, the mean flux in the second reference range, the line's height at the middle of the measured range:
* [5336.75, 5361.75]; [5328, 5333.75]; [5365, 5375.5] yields -1.6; 10.1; 12.4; 11.2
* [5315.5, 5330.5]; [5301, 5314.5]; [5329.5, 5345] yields 0.1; 11.8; 11.1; 11.4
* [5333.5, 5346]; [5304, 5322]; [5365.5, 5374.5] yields 1.1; 12.1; 12.3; 12.2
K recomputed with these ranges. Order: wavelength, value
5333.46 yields 10.28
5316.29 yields 12.79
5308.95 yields 11.98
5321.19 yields 12.84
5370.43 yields 10.97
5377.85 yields 14.97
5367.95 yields 12.69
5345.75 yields 9.483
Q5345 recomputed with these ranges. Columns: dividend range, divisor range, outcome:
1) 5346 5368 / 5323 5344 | 1.15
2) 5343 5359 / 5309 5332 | 1.06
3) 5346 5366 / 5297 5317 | 1.04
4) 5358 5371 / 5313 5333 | 1.10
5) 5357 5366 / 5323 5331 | 1.26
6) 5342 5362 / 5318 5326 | 1.01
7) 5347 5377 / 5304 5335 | 1.10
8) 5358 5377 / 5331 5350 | 1.14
